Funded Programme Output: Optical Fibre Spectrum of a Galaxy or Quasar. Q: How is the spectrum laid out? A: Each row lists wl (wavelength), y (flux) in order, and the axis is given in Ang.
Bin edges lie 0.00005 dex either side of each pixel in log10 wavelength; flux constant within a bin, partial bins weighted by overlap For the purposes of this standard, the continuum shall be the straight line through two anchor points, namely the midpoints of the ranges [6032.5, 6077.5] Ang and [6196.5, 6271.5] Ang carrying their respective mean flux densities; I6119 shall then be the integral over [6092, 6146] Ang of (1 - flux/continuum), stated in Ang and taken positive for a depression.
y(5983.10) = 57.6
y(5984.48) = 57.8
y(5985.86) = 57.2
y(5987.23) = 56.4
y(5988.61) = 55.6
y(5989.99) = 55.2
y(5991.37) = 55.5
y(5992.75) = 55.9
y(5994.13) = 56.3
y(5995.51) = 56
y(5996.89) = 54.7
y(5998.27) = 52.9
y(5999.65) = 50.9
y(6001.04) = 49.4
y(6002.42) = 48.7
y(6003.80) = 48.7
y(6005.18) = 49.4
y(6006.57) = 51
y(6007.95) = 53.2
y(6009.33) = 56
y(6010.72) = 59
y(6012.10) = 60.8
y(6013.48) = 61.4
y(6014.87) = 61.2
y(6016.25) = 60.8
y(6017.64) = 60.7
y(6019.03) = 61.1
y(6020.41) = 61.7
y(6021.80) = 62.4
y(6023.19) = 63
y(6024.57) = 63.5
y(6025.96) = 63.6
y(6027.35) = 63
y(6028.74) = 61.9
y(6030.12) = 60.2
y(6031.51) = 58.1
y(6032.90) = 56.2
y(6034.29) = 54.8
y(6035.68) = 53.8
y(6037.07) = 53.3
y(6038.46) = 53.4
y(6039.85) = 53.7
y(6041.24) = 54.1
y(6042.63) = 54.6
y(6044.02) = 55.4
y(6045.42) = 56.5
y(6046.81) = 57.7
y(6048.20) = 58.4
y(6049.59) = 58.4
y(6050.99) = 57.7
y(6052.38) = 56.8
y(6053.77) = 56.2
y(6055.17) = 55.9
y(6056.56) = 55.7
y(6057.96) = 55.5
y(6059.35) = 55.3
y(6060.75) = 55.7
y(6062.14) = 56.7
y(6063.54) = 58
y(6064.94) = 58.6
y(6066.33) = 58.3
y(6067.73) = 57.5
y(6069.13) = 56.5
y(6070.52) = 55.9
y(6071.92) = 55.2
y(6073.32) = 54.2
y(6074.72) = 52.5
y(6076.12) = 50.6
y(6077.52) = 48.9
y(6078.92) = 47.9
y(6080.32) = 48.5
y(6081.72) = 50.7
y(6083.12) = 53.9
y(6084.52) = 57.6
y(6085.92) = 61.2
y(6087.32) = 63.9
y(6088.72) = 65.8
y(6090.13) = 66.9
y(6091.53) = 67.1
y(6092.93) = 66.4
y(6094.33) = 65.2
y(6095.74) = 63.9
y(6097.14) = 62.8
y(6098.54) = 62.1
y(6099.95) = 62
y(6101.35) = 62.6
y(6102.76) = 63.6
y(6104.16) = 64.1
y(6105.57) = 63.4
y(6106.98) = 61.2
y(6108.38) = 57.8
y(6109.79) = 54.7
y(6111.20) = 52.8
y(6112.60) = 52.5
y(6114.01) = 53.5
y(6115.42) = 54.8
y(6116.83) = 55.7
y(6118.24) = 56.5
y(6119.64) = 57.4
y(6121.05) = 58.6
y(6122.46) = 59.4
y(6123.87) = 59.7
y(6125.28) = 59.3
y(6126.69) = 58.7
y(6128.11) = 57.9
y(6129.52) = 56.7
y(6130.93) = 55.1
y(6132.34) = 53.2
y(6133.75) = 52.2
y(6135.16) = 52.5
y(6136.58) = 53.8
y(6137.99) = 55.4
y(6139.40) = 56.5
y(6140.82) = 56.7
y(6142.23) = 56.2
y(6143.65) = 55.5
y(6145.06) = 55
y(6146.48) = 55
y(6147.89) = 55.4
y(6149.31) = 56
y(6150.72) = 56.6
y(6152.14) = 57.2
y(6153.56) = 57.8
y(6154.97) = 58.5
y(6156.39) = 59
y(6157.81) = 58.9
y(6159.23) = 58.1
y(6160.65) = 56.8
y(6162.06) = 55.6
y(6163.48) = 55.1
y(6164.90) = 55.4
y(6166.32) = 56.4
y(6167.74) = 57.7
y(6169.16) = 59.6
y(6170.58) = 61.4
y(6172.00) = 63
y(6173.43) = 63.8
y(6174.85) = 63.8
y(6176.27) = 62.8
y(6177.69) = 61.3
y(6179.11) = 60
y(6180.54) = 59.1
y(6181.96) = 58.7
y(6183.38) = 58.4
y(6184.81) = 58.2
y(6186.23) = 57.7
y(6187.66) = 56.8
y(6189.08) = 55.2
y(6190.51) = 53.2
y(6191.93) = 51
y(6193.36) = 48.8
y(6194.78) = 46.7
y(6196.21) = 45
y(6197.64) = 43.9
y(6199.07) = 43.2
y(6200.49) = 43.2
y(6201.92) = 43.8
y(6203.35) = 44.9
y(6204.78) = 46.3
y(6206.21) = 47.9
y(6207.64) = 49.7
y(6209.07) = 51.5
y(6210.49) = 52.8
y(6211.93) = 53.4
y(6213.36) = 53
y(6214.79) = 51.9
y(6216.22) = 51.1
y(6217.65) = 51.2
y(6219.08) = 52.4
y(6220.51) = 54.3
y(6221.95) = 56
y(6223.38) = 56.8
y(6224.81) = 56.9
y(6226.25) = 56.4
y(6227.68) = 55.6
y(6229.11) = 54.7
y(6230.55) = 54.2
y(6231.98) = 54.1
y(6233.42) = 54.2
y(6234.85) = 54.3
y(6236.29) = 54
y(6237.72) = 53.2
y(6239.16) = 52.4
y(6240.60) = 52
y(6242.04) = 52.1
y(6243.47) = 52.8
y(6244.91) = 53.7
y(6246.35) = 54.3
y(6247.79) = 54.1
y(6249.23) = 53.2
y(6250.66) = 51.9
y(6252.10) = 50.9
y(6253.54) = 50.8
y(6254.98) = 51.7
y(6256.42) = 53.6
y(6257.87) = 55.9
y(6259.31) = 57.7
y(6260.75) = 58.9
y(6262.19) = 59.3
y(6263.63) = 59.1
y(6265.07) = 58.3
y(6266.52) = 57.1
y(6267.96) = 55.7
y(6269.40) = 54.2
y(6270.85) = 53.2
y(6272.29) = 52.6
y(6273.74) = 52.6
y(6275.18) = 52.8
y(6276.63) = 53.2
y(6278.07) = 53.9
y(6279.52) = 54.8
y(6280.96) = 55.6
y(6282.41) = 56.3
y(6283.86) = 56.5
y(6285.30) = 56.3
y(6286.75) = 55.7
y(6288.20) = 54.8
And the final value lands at -3.4 Ang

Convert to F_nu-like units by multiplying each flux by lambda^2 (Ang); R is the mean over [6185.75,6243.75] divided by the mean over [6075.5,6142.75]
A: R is 0.9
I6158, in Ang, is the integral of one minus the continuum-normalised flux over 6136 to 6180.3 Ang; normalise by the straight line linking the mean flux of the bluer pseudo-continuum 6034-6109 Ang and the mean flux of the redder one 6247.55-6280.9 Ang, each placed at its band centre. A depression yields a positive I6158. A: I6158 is -1.3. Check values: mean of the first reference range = 57.7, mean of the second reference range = 54.6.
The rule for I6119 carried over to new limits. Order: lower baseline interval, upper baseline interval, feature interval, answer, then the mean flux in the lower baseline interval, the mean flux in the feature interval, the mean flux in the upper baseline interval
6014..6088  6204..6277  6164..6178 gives -1.4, 56.9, 60.4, 53.7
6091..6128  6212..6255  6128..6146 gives 1.0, 59.8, 55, 53.5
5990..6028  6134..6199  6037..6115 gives -1.1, 57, 57.5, 56.3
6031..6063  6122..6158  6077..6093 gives -0.6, 55.8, 58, 56.4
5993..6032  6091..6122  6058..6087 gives 2.1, 57.5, 54.8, 59.9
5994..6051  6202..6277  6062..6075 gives -0.1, 56.8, 56.4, 53.5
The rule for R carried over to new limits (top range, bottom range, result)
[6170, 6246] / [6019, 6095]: 0.98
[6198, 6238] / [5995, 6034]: 0.96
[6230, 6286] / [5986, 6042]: 1.04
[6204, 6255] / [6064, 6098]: 0.96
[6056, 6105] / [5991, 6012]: 1.12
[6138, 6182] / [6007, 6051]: 1.04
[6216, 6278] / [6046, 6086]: 1.04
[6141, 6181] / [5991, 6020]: 1.10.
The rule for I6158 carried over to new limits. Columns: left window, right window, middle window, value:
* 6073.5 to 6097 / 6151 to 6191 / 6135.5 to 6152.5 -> 0.8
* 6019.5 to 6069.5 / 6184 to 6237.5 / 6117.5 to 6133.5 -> -0.8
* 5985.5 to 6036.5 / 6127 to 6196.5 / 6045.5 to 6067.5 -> 0.0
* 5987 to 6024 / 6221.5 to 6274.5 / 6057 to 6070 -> -0.2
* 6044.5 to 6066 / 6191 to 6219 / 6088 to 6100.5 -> -2.3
